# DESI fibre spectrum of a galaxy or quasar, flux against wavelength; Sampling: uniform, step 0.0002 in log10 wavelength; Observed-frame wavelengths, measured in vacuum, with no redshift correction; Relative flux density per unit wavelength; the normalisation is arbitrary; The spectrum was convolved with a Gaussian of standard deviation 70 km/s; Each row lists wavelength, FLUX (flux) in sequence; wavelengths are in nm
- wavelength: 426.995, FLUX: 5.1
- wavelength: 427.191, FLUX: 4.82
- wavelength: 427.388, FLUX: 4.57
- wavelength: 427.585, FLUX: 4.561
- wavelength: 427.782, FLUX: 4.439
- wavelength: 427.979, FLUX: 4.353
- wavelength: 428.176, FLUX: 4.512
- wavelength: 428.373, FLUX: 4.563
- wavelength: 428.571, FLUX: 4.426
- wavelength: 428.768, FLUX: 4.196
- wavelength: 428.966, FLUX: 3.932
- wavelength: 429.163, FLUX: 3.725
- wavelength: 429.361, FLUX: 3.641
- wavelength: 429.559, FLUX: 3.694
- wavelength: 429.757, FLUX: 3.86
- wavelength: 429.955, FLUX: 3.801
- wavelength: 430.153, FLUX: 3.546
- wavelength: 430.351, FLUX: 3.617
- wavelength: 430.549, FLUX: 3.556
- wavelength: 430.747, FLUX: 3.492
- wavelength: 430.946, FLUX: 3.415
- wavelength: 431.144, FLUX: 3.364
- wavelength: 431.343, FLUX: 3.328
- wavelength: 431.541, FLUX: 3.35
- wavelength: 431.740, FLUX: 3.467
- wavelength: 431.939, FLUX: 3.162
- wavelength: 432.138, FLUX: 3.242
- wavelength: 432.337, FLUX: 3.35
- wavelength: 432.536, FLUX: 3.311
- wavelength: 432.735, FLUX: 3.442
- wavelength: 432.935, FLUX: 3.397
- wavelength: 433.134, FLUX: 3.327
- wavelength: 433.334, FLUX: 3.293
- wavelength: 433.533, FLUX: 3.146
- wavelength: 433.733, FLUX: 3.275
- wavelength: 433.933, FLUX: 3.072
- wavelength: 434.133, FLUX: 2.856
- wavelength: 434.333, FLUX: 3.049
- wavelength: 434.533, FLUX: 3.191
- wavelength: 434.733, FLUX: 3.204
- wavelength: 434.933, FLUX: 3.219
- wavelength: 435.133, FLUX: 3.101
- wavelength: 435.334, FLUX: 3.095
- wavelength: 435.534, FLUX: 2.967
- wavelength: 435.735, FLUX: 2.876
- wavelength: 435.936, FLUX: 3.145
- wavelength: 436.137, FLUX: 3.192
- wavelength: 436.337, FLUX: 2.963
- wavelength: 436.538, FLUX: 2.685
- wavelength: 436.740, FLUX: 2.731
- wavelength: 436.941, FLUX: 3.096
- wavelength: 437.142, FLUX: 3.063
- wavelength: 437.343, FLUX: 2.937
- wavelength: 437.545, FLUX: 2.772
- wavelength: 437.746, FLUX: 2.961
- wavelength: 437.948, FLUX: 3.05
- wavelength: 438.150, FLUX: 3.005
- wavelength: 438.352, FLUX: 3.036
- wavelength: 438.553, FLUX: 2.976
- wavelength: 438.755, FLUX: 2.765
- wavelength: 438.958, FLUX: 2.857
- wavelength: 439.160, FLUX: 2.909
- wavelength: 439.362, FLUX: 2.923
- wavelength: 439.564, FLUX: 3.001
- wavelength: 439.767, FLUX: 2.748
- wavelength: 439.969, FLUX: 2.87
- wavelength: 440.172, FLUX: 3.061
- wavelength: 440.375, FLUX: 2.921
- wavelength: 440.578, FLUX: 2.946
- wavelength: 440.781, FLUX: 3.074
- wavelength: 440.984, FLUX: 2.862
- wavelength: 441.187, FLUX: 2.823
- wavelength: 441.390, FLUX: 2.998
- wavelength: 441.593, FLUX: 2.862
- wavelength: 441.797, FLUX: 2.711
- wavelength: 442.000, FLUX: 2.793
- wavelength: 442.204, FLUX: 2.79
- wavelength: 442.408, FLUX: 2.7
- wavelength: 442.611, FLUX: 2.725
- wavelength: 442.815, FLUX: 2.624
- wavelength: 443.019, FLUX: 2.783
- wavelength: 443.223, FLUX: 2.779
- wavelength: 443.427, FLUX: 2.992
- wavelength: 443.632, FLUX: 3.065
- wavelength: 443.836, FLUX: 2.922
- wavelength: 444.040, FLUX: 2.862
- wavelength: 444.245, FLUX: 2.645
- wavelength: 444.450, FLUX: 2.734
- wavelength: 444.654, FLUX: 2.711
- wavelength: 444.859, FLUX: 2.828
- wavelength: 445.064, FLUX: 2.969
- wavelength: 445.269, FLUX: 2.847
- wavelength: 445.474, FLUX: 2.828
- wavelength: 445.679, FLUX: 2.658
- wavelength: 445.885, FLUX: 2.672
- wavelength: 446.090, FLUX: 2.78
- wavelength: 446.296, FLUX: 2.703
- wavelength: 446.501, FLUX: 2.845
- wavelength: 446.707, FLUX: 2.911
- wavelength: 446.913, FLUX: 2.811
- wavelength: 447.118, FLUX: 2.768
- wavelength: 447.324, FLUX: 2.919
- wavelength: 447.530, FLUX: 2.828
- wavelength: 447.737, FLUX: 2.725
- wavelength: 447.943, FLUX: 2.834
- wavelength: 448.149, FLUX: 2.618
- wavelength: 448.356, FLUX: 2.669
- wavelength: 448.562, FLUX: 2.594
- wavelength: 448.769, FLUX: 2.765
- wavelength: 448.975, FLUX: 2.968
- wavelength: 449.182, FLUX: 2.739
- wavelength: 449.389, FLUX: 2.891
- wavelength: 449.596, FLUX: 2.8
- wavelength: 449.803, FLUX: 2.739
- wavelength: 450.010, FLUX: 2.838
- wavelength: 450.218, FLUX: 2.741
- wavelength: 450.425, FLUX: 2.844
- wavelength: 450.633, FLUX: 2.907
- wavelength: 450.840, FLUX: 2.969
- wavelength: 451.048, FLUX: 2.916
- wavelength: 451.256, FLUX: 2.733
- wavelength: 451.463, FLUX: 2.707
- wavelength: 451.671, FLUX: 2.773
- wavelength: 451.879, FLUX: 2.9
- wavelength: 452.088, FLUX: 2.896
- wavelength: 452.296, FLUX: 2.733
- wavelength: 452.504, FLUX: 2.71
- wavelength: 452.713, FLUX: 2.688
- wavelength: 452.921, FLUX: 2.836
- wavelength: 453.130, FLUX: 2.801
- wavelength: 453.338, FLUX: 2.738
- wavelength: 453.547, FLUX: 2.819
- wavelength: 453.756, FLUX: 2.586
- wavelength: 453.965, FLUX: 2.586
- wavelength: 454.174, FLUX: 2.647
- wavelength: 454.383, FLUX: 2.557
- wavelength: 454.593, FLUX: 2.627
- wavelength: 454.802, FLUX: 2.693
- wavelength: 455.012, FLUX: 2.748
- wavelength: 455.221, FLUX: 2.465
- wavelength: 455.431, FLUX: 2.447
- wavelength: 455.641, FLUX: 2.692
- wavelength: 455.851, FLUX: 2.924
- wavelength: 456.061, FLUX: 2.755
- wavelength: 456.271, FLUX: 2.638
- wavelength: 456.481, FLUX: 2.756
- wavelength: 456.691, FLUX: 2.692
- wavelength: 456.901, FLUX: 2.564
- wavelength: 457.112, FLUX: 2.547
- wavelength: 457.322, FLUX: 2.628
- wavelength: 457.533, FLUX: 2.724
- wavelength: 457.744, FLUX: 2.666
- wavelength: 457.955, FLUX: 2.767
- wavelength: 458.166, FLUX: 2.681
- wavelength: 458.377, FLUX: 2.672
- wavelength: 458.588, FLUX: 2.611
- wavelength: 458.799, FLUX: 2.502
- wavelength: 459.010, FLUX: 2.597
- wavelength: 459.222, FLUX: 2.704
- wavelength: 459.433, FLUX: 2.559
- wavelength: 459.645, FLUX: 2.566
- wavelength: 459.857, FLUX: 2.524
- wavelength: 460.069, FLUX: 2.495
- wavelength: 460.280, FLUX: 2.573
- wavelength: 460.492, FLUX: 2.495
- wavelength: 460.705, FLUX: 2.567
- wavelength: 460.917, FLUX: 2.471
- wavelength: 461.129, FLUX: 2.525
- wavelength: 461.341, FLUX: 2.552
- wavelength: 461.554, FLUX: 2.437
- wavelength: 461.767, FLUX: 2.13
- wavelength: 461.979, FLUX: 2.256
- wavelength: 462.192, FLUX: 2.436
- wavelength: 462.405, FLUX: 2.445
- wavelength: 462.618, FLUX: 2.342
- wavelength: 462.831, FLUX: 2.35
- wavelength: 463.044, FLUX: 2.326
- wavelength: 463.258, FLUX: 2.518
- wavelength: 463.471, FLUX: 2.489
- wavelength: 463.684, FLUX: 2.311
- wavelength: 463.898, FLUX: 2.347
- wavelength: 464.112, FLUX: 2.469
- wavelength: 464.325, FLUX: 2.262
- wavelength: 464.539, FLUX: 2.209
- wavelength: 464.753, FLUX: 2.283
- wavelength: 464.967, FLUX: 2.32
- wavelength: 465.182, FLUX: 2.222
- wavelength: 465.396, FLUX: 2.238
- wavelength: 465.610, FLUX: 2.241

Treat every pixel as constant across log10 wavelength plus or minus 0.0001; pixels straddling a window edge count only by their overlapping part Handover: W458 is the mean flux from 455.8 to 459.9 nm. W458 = 2.65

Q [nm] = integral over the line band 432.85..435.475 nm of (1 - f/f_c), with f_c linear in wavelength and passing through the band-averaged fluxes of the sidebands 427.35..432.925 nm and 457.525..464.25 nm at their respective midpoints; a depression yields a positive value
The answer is 0.32 nm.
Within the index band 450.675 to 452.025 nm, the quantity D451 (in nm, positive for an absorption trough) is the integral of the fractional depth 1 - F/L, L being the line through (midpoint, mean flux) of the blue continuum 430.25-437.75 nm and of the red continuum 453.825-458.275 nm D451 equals -0.03 nm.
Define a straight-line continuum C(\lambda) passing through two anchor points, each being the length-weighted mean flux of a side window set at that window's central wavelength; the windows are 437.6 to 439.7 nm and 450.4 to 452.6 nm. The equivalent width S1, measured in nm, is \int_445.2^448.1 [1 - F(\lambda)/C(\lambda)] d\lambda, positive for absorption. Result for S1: 0.08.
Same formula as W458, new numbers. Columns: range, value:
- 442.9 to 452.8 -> 2.8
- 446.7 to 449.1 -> 2.78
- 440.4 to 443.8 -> 2.85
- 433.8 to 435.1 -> 3.1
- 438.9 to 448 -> 2.84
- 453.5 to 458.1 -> 2.66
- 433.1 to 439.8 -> 3.01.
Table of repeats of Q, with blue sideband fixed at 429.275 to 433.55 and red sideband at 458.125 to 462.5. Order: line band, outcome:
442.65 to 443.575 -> 0.08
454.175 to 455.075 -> 0.02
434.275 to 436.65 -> 0.19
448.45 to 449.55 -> 0.03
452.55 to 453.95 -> 0.00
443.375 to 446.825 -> 0.21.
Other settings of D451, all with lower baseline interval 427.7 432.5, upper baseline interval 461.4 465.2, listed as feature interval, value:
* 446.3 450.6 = 0.26 nm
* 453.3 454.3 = 0.03 nm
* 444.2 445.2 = 0.11 nm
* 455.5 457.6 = -0.05 nm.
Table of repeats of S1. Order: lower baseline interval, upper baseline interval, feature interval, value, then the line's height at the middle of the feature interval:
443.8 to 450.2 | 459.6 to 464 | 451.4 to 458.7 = -0.28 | 2.59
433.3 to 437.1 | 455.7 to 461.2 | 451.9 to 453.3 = -0.03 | 2.73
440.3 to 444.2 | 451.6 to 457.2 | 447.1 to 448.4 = 0.01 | 2.78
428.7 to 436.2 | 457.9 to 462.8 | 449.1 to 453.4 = -0.03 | 2.79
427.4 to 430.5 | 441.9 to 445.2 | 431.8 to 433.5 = 0.20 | 3.74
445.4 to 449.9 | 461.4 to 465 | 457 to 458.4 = -0.09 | 2.5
